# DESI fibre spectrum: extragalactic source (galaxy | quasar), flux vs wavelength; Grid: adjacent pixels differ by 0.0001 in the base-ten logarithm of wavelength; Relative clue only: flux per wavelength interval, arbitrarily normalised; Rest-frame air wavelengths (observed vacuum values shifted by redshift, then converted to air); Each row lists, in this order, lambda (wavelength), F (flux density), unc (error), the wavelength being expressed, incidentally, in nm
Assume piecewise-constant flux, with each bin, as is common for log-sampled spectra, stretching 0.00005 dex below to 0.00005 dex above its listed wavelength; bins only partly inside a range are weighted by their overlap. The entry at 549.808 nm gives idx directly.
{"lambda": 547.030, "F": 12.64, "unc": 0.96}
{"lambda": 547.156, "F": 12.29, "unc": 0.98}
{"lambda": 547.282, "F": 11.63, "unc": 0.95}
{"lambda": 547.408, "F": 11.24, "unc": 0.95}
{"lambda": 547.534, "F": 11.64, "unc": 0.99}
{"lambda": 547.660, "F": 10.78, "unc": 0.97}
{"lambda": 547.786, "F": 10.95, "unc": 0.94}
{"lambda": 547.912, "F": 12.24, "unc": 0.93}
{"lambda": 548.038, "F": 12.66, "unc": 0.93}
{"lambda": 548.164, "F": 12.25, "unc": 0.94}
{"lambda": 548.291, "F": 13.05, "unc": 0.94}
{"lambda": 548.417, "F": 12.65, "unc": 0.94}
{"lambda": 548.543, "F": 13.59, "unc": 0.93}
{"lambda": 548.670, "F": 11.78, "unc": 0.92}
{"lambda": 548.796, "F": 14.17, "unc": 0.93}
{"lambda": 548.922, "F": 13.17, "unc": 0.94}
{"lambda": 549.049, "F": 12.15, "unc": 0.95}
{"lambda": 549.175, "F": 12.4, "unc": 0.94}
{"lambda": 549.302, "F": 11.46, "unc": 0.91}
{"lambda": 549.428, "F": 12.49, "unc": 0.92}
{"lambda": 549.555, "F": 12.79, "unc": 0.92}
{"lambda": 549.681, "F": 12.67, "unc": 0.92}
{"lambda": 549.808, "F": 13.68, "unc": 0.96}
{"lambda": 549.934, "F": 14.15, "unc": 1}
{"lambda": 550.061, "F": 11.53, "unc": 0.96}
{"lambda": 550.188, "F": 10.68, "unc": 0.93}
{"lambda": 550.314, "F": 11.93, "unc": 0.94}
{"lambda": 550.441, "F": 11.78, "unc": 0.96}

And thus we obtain 13.68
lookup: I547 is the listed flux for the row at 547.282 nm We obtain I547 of 11.63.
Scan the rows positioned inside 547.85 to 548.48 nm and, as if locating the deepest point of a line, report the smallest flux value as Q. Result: 12.24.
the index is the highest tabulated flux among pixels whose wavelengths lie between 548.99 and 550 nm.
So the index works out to 14.15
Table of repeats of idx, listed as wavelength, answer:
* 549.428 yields 12.49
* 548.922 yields 13.17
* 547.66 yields 10.78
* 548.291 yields 13.05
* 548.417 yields 12.65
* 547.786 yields 10.95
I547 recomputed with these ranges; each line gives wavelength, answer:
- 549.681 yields 12.67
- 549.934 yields 14.15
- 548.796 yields 14.17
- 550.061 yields 11.53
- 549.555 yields 12.79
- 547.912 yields 12.24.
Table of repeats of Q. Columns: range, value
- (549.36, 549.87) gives 12.49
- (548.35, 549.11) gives 11.78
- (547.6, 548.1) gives 10.78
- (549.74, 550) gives 13.68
